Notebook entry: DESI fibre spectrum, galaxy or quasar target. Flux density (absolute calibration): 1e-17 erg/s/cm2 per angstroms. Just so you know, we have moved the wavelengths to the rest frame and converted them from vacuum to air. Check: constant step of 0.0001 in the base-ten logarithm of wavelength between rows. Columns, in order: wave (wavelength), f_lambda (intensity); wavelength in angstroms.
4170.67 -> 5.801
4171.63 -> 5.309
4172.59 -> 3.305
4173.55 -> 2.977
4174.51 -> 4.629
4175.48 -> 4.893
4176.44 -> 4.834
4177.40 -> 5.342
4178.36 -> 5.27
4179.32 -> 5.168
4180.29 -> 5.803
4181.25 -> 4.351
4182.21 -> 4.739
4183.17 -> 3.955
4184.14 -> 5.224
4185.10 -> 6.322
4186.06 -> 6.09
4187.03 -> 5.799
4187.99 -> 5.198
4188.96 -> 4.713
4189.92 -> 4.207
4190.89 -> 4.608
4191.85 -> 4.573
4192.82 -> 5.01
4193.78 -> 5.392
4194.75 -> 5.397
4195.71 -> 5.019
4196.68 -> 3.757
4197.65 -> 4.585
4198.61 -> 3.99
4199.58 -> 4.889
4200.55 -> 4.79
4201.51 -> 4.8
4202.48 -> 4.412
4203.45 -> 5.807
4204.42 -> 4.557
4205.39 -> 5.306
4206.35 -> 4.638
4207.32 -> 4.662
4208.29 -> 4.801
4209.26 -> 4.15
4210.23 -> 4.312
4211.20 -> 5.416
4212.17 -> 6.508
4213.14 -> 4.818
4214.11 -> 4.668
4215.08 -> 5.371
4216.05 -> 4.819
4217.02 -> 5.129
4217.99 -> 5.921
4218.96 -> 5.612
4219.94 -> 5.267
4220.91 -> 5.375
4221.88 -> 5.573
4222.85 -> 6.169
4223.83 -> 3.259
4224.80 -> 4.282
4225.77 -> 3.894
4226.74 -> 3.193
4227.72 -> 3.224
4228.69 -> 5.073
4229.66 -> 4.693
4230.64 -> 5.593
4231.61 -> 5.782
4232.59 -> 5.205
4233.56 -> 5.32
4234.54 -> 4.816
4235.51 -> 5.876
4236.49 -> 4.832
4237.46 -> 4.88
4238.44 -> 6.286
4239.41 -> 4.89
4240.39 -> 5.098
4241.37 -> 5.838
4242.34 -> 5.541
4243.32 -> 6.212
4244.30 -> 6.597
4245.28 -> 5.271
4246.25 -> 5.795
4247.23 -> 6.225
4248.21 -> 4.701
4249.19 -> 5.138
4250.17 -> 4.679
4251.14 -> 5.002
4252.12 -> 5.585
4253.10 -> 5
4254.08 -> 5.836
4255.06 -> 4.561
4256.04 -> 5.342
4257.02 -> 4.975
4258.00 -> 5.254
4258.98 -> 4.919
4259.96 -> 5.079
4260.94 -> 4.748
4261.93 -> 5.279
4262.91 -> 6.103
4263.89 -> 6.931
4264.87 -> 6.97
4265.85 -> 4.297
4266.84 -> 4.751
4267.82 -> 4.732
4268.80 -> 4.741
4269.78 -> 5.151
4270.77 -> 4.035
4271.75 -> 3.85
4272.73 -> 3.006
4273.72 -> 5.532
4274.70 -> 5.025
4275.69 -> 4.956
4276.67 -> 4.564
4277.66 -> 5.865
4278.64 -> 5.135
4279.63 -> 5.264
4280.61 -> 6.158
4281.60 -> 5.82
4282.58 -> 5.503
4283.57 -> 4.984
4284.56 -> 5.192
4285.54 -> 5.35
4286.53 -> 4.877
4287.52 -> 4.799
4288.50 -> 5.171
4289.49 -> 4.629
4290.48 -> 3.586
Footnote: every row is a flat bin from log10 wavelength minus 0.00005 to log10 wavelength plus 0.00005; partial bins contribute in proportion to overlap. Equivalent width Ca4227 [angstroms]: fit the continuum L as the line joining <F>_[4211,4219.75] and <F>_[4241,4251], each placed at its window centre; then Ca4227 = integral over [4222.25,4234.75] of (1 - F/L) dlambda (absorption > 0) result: 1.8 angstroms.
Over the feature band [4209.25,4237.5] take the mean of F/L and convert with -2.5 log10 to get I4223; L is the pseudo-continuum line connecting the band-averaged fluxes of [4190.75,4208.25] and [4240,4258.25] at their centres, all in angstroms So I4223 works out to 0.02 mag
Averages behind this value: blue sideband 4.79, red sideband 5.41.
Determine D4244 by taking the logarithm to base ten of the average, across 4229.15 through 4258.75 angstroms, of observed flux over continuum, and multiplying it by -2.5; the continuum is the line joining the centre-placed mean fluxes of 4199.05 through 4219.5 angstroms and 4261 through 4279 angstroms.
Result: -0.07 mag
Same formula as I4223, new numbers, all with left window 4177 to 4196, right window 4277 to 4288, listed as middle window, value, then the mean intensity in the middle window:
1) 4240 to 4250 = -0.07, 5.61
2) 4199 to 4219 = 0.04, 5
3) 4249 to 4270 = 0.01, 5.23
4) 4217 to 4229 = 0.10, 4.75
